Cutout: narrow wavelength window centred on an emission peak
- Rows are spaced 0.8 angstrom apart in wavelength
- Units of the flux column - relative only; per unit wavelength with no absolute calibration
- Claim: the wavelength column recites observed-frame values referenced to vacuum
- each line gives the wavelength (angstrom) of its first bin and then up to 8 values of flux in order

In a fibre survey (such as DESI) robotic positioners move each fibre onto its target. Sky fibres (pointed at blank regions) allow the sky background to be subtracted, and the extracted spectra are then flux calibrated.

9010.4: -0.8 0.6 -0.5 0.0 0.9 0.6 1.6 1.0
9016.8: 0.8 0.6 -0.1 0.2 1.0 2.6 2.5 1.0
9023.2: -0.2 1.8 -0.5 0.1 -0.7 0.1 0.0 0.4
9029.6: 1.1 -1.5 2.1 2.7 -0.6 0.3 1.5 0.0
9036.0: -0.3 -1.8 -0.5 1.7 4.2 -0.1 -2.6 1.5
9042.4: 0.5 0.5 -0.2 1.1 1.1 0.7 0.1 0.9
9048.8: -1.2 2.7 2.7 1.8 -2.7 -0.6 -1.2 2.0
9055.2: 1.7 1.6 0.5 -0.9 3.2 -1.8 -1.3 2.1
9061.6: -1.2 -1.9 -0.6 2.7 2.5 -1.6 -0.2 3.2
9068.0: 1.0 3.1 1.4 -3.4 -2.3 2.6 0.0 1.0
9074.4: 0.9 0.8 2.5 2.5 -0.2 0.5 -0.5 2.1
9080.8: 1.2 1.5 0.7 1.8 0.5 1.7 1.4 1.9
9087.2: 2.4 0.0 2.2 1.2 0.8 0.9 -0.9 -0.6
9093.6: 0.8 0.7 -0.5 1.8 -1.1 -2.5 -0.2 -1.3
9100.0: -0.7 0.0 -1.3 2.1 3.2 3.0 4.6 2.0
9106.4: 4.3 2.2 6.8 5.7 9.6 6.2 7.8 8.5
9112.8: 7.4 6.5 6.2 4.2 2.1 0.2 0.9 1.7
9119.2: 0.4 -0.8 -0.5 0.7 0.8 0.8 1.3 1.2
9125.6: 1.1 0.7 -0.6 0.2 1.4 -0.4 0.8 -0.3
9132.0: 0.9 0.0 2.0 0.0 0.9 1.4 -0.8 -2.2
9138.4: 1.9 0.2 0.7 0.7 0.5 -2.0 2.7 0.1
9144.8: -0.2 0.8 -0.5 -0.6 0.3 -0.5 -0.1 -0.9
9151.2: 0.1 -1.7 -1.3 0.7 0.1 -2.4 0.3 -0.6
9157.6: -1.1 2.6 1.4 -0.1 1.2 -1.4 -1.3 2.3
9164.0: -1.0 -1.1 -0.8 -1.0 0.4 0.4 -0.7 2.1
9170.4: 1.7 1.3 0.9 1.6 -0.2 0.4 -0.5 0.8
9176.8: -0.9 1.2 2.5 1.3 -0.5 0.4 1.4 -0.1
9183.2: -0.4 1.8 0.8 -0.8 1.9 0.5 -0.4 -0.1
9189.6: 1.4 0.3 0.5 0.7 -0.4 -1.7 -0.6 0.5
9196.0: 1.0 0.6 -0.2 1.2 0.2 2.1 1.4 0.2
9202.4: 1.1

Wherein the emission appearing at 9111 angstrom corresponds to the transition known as H-beta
